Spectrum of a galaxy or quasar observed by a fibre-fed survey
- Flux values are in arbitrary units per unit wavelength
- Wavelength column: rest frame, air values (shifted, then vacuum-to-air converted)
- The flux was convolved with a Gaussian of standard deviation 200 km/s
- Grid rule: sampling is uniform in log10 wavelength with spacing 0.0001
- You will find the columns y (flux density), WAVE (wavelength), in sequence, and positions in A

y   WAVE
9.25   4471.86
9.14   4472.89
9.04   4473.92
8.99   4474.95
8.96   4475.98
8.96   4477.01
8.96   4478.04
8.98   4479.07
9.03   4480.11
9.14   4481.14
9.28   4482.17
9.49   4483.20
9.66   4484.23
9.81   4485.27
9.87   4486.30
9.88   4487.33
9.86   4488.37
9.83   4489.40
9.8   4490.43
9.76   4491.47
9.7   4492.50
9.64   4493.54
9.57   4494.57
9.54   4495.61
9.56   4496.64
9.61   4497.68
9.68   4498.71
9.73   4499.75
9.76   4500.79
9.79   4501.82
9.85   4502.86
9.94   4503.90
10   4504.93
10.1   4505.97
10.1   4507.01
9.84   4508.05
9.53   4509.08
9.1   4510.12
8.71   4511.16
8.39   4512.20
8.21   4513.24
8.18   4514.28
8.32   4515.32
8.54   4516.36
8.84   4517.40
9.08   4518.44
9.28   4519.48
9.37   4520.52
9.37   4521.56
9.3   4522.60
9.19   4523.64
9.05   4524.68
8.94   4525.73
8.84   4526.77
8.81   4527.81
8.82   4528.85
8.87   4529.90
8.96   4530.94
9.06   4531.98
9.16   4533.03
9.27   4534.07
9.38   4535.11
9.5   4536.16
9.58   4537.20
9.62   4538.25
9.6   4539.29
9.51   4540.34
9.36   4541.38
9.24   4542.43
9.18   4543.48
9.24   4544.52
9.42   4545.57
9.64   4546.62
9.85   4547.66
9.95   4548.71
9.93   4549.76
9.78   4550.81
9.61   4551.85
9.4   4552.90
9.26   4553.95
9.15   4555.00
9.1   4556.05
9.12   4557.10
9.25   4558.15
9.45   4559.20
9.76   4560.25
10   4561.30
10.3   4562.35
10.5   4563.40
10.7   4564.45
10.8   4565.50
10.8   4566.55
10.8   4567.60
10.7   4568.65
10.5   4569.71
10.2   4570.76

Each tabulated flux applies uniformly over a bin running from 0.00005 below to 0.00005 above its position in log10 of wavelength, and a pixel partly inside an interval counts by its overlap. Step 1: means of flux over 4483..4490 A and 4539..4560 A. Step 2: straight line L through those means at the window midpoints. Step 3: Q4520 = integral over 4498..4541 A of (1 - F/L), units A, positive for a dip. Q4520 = 1.6 A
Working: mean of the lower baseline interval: 9.79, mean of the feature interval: 9.25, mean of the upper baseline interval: 9.45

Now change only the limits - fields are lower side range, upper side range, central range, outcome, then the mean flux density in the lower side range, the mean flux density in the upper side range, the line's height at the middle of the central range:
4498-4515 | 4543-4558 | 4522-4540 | 0.5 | 9.42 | 9.47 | 9.45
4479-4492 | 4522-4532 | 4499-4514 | -0.3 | 9.59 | 8.99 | 9.28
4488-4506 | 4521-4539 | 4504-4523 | 0.6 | 9.75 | 9.17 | 9.46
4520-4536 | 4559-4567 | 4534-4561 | 0.8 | 9.1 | 10.3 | 9.78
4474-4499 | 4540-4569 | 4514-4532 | 1.3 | 9.47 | 9.78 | 9.64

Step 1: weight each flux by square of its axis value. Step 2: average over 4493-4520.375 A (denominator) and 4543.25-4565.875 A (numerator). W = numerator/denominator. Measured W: 1.06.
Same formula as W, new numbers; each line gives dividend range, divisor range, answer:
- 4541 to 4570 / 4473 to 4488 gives 1.09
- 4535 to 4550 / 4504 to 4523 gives 1.06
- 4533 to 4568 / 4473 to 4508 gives 1.04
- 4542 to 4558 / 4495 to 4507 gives 0.99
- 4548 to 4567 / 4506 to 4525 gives 1.11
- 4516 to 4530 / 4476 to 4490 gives 0.97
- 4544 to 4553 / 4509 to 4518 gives 1.14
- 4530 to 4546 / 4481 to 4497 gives 0.99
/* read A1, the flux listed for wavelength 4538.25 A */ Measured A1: 9.62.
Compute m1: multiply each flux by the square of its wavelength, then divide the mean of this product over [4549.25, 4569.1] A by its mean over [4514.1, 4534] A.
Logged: 1.12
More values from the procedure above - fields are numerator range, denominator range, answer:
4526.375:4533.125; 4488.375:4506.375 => 0.93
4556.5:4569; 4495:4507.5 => 1.07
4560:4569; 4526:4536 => 1.18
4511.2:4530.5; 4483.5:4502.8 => 0.92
